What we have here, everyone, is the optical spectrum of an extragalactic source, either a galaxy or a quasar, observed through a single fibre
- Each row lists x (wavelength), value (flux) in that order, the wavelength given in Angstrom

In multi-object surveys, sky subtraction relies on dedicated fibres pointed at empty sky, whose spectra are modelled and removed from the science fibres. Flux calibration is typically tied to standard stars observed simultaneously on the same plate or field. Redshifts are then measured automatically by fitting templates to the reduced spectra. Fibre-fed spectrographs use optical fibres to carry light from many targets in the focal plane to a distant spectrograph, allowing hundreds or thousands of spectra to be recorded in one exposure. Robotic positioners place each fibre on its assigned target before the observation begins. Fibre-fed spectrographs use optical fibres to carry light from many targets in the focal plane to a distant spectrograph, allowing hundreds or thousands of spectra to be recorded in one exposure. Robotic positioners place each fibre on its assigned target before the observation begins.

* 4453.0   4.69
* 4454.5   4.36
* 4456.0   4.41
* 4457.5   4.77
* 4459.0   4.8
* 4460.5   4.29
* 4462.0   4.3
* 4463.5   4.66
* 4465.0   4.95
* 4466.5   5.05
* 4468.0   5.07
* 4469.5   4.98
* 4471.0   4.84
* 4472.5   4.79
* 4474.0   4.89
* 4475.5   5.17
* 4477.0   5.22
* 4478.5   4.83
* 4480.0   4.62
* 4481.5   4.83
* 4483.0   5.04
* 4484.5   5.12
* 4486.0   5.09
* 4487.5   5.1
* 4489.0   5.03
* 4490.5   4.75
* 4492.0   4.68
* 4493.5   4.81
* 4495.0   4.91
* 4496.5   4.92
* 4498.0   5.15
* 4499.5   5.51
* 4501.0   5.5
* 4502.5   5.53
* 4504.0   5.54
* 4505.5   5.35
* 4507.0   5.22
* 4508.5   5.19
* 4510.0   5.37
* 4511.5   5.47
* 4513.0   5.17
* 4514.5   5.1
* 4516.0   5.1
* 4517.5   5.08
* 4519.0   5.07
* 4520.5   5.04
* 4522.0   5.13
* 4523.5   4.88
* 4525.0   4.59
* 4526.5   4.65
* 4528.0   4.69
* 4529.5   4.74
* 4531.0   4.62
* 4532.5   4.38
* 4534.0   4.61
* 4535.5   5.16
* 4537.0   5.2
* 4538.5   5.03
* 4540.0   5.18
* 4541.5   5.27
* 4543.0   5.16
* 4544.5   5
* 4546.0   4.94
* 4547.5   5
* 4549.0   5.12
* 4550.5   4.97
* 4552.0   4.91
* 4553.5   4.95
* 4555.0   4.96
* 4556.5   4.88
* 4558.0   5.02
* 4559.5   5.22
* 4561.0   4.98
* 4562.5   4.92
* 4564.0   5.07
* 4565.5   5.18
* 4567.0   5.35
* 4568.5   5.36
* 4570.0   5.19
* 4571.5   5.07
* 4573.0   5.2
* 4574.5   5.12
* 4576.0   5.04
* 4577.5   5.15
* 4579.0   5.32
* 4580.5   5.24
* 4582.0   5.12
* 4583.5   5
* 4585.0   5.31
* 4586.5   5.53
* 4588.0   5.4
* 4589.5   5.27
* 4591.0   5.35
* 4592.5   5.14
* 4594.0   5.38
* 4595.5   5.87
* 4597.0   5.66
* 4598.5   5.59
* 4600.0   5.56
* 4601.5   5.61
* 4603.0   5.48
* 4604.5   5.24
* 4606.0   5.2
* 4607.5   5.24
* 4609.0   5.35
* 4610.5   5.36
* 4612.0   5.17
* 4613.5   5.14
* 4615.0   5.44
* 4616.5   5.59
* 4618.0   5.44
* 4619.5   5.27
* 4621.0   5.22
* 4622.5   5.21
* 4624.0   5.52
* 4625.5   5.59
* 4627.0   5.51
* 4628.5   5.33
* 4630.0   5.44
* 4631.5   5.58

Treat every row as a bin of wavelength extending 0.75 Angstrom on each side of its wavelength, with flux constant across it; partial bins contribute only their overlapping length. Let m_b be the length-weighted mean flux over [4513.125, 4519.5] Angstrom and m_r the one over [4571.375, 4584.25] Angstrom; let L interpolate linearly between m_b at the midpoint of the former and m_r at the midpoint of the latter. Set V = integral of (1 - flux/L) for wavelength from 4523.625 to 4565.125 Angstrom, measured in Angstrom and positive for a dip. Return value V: 1.5 Angstrom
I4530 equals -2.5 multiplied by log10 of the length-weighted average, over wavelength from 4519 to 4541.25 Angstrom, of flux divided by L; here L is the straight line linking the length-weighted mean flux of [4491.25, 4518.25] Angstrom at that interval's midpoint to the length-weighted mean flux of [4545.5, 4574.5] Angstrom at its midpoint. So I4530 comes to 0.059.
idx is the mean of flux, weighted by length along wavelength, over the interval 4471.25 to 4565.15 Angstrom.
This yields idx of 5.02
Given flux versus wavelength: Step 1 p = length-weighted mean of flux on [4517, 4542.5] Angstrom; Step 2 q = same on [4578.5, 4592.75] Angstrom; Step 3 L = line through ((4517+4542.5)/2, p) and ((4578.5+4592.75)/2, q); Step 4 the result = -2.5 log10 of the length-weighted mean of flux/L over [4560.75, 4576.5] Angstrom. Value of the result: 0.004 mag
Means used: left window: 4.9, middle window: 5.14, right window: 5.27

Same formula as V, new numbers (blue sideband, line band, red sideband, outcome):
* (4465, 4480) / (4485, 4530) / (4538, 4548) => -0.51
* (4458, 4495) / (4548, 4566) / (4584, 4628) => 0.65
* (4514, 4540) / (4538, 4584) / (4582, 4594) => 0.12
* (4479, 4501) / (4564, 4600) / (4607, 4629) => -0.29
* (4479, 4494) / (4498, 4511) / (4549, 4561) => -1.21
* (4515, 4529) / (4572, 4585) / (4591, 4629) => 0.18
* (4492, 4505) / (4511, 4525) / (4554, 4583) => 0.27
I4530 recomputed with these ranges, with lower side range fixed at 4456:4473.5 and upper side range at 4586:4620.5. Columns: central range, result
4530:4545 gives 0.030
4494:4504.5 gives -0.076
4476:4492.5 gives -0.021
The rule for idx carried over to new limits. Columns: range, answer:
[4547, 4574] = 5.08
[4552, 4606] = 5.24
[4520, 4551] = 4.92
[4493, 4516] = 5.25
